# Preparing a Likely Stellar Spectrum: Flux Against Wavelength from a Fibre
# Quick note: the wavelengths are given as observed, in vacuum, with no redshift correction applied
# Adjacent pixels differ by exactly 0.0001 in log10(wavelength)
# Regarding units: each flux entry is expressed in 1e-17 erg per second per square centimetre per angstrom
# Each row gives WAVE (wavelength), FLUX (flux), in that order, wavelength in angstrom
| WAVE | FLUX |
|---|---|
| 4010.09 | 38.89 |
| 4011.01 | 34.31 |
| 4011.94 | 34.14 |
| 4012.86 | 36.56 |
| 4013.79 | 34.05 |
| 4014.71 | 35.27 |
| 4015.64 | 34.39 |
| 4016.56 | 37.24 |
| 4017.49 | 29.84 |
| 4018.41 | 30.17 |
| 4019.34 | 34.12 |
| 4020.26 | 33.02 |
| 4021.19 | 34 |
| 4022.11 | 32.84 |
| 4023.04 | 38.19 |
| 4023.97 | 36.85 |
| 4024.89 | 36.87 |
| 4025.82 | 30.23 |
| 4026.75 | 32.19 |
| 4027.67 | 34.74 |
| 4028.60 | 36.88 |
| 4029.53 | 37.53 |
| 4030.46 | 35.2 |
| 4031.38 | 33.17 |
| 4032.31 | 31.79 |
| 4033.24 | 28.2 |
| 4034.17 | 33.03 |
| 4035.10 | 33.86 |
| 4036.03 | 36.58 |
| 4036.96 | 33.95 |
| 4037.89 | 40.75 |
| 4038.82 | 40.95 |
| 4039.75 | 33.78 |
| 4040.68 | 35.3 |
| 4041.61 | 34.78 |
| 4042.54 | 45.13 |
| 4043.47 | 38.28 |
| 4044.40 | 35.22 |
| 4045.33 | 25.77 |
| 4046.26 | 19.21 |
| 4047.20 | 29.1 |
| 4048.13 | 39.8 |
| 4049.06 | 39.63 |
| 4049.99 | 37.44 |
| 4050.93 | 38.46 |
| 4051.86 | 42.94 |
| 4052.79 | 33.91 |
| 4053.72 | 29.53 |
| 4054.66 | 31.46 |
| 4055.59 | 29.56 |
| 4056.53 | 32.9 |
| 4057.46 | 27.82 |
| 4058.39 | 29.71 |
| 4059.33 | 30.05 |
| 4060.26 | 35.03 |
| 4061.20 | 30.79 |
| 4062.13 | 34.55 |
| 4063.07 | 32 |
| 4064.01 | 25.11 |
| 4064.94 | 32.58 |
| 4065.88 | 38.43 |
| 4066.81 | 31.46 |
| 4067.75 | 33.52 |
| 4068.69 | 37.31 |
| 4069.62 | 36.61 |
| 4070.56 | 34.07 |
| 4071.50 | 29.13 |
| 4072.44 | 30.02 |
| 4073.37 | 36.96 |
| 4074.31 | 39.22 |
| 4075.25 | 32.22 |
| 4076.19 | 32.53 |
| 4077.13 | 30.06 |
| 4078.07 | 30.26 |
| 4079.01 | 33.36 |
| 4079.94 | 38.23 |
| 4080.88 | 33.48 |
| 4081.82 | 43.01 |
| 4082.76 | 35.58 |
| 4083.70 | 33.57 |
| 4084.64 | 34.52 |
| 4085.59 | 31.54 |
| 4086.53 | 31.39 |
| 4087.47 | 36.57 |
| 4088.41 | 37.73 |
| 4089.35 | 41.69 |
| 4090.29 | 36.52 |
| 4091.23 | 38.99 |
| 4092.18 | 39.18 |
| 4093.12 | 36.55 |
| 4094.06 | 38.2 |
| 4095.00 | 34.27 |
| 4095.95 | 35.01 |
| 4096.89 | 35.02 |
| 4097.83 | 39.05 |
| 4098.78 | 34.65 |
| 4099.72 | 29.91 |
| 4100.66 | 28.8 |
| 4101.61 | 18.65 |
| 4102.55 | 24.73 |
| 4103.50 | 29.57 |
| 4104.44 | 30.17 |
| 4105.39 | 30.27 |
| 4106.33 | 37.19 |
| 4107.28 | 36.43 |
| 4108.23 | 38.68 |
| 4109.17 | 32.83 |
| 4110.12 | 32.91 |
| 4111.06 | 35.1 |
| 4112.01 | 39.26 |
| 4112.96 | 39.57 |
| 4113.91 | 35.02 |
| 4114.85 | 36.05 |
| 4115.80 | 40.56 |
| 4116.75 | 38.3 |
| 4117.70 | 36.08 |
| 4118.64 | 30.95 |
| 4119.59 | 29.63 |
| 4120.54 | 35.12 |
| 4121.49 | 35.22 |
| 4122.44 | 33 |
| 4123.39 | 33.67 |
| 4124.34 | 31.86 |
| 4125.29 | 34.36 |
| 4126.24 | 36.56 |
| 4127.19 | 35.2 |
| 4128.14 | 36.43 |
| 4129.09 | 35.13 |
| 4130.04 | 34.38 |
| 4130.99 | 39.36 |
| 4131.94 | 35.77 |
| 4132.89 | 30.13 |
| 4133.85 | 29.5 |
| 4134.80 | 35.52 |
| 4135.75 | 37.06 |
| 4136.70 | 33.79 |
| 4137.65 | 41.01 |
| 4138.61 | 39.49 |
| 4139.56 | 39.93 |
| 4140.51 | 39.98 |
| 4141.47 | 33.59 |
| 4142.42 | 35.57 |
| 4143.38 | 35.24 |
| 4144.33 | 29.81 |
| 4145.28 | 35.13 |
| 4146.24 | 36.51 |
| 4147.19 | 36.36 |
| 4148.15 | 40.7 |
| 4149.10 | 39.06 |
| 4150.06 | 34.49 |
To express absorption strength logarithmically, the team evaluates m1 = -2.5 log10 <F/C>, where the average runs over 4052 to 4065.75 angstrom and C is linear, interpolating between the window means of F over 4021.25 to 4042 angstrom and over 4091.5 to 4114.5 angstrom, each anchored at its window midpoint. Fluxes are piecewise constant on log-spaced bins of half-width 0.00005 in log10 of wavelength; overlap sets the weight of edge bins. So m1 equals 0.097 mag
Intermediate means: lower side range 34.9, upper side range 33.8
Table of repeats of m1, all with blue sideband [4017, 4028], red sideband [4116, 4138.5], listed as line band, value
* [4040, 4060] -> 0.01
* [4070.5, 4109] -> 0.01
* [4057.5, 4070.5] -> 0.04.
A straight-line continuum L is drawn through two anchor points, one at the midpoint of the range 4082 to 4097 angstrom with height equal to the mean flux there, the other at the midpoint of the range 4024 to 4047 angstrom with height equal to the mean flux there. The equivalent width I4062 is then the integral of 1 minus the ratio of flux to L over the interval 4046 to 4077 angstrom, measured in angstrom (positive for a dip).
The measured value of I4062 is 1.8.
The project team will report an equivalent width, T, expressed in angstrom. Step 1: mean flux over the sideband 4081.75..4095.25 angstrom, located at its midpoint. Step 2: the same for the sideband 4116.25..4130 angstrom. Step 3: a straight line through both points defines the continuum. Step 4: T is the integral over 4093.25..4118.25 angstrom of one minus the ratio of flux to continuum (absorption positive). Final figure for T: 0.9 angstrom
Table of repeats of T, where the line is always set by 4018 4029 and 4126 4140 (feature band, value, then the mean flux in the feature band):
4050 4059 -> 0.41 angstrom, 33.1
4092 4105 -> 1.15 angstrom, 32.2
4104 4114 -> 0.09 angstrom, 35.2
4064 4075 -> 0.28 angstrom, 34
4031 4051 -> -0.12 angstrom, 34.7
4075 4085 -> 0.23 angstrom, 34.3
